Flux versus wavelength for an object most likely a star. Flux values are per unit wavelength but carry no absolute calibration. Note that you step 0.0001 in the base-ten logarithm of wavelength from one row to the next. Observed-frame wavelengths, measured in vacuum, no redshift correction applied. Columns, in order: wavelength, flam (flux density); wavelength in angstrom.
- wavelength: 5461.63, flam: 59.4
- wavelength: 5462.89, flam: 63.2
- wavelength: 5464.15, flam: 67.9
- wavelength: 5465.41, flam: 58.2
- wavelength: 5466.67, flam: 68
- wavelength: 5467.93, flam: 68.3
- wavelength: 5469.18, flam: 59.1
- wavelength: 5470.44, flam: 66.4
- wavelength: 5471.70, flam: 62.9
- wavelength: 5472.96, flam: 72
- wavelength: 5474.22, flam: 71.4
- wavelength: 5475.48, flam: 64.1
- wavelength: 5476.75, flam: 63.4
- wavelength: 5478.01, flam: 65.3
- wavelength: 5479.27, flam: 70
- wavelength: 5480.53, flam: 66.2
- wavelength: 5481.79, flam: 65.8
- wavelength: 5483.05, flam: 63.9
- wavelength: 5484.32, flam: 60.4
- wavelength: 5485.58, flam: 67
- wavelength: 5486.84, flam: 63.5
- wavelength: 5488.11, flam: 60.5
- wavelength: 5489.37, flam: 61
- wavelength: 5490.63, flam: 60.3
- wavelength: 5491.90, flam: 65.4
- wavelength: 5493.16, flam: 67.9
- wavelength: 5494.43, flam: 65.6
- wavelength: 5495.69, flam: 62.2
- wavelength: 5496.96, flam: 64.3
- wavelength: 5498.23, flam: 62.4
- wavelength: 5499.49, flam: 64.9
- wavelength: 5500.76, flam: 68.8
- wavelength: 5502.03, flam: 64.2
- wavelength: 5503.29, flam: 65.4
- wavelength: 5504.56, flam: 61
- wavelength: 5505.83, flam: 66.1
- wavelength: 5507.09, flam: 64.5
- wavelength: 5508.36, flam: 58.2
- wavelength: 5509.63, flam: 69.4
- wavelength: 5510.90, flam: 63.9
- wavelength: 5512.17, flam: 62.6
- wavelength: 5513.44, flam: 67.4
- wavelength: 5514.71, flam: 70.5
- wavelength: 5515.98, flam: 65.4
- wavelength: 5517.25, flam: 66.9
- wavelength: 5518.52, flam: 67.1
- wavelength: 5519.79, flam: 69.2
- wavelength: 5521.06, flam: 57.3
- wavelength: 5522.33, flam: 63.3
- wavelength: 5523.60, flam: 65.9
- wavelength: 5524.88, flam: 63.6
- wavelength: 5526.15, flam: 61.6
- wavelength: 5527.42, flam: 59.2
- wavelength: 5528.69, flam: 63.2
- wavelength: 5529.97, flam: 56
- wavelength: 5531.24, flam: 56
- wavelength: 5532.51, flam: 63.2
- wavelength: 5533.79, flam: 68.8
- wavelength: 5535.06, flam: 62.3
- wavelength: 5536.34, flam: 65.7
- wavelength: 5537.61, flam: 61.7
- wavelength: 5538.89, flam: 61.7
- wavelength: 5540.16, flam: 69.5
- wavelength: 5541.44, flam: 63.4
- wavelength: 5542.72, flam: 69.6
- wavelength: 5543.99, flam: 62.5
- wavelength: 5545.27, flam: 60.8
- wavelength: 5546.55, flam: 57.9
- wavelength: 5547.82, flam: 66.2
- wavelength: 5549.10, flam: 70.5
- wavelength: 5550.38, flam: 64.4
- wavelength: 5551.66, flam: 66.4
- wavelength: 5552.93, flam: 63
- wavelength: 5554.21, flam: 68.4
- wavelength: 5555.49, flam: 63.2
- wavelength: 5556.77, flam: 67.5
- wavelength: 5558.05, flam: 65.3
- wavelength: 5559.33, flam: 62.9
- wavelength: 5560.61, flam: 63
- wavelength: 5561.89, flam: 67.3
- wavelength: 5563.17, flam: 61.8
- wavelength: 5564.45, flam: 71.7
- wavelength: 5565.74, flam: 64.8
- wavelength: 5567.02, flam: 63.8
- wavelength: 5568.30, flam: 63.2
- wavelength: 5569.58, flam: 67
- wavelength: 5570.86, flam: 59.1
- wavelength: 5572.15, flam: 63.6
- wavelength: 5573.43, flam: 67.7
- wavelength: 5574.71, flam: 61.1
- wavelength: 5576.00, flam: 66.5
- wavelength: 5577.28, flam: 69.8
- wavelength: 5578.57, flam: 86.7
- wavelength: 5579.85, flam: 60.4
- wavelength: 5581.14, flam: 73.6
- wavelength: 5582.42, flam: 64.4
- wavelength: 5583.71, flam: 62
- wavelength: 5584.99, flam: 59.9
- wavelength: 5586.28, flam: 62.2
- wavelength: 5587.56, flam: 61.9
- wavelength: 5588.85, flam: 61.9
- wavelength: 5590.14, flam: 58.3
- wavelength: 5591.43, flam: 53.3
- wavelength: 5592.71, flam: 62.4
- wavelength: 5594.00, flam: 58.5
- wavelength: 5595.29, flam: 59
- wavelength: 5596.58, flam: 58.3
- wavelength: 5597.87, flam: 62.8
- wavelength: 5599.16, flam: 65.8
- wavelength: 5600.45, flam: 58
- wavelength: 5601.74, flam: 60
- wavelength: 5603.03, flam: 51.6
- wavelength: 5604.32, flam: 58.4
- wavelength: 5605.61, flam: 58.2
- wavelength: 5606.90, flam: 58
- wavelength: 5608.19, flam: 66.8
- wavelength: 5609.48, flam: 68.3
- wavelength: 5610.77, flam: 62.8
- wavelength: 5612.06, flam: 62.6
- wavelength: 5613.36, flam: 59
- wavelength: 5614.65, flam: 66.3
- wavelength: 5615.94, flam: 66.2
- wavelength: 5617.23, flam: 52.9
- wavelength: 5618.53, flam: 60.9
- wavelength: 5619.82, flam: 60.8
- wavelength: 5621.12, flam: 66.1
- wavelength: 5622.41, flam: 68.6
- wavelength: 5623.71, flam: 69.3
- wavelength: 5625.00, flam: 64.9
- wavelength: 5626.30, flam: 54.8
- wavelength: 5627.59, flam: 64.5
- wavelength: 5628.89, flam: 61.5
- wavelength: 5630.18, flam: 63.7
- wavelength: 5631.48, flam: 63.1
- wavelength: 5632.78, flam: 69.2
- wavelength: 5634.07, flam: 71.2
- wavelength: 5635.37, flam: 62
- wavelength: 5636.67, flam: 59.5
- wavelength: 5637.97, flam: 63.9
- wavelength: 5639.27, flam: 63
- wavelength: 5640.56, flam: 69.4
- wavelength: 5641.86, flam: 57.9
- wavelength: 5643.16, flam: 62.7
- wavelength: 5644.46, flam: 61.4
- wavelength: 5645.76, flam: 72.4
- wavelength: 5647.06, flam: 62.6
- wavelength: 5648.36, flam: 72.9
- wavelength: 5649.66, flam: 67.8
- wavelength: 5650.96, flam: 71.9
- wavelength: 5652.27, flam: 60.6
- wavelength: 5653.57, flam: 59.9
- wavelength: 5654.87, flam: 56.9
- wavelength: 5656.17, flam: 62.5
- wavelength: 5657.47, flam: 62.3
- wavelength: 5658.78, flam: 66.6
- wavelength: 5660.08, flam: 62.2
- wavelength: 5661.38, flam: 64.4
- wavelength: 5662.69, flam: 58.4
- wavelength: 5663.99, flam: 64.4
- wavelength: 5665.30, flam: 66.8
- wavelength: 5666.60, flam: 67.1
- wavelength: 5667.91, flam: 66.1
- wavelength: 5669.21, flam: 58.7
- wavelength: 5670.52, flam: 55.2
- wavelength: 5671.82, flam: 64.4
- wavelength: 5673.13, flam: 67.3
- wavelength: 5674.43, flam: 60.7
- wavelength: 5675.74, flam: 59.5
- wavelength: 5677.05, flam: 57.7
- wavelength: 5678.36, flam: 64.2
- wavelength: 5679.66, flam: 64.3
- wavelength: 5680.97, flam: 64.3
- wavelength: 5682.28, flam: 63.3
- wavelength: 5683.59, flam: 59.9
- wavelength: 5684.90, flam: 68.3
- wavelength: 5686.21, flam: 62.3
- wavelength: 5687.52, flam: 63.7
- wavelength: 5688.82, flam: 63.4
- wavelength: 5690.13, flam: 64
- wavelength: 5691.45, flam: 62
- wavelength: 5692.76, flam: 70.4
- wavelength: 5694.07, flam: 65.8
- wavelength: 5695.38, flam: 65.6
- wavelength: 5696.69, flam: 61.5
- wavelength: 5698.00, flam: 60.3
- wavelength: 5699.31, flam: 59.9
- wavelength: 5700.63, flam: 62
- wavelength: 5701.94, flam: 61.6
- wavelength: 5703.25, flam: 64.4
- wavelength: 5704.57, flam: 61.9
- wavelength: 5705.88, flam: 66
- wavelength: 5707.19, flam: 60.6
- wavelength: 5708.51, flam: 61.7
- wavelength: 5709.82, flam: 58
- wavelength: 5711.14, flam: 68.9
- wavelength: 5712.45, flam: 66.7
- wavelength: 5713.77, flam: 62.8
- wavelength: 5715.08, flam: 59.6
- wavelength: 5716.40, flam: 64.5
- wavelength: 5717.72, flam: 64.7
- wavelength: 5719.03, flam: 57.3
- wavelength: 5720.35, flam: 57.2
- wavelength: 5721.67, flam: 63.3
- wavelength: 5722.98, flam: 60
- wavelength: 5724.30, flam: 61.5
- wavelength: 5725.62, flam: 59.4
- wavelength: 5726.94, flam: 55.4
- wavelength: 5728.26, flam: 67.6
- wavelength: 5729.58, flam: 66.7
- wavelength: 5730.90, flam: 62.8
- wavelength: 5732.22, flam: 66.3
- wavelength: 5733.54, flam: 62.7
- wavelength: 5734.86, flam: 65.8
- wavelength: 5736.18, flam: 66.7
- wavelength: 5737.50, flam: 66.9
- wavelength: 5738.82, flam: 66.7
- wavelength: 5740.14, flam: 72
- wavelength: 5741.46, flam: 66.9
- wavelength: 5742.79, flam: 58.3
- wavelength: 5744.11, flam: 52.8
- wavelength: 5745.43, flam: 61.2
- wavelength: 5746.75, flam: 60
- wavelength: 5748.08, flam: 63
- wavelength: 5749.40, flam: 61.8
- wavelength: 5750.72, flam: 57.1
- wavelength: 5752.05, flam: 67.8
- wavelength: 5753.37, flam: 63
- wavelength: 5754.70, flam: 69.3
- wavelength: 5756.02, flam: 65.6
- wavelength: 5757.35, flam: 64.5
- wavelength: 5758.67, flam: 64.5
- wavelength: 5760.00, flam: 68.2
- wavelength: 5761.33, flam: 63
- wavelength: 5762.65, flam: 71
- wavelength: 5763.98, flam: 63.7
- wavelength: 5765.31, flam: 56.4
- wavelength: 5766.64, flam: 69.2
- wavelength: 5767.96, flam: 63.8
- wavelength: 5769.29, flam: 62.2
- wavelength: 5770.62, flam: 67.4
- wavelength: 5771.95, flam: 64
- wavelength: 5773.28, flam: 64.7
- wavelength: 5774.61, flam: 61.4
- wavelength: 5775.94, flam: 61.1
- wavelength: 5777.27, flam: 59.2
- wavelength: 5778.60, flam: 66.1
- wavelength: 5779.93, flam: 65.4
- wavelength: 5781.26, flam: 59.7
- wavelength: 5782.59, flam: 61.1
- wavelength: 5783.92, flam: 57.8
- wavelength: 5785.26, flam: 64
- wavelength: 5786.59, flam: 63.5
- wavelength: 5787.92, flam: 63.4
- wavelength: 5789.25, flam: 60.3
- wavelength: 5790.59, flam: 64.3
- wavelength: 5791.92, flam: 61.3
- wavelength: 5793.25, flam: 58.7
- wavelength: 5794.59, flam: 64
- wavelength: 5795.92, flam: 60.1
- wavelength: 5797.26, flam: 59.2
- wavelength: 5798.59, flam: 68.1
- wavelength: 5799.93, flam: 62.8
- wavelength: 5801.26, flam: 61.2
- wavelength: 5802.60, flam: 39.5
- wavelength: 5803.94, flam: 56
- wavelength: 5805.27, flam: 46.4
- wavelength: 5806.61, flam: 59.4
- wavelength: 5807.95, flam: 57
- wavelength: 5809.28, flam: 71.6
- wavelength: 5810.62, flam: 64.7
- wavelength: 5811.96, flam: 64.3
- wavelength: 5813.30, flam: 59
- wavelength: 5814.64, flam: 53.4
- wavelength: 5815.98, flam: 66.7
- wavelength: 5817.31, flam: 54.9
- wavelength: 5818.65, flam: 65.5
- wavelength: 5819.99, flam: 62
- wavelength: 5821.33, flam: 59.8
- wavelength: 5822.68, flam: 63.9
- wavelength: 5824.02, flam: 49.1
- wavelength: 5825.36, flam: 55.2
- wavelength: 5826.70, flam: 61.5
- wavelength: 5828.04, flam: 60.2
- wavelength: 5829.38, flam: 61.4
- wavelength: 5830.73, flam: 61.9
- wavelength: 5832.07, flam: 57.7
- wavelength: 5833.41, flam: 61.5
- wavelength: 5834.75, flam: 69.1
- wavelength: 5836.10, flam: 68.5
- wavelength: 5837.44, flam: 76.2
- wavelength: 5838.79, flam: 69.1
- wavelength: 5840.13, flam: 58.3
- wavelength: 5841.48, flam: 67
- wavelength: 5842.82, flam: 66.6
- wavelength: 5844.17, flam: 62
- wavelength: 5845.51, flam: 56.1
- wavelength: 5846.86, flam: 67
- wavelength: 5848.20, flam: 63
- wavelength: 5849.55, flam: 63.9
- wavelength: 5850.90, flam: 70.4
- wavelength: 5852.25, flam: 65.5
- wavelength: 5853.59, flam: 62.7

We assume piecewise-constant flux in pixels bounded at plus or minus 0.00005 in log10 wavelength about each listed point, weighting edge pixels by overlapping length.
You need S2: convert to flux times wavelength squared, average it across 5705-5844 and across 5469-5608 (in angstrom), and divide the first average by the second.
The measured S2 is 1.06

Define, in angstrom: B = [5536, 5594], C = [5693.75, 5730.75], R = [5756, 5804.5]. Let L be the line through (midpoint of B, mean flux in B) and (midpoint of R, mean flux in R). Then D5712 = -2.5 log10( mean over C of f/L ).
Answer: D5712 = 0.01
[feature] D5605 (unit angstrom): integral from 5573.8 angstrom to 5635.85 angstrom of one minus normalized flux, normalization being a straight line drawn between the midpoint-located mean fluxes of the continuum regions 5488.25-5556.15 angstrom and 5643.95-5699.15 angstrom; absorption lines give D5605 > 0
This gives 0.9 angstrom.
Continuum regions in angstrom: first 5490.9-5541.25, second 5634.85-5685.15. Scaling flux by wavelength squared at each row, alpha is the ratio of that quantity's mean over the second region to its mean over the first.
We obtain 1.04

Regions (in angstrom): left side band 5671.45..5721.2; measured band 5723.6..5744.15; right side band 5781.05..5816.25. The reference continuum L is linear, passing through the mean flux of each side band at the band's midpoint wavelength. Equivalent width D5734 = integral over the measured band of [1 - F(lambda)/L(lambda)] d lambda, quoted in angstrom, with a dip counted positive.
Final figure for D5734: -0.69 angstrom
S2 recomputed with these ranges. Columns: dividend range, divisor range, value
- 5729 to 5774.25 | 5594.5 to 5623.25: 1.10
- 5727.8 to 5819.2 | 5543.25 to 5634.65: 1.05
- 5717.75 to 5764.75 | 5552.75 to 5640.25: 1.05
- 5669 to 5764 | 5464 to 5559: 1.05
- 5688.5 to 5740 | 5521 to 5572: 1.05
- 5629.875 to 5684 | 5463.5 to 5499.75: 1.05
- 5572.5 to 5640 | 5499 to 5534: 1.02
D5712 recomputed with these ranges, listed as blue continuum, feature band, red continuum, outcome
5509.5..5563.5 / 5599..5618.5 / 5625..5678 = 0.05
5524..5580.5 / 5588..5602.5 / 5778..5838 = 0.07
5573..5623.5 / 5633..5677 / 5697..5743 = -0.01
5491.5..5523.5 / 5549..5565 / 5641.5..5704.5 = -0.02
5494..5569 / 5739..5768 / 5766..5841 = -0.03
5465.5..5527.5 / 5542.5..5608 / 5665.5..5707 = 0.01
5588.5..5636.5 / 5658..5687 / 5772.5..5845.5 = -0.02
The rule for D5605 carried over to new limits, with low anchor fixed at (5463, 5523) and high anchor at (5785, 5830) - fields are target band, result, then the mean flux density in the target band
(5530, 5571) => -0.26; 64.4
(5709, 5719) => -0.28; 63.2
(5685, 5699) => -0.49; 64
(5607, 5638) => -0.35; 63.6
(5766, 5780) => -0.79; 64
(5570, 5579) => -0.52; 67.3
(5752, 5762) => -0.79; 65.7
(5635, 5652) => -0.70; 65.1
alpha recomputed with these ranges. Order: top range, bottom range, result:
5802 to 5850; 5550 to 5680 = 1.04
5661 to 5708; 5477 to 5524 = 1.04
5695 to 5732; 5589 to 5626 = 1.05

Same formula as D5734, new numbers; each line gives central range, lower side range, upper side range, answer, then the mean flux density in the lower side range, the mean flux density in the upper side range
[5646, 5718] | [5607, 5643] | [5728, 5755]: 0.43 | 63.6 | 63.9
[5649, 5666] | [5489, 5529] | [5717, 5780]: 0.09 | 64.4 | 63.4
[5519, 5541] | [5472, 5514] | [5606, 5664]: 0.56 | 64.8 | 63.7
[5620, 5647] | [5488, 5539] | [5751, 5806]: -0.54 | 63.8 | 62.2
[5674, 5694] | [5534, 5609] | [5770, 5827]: -0.38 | 63.6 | 60.6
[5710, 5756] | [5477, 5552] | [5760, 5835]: -0.89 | 64.2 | 61.3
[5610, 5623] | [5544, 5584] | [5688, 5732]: 0.38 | 65.6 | 62.7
